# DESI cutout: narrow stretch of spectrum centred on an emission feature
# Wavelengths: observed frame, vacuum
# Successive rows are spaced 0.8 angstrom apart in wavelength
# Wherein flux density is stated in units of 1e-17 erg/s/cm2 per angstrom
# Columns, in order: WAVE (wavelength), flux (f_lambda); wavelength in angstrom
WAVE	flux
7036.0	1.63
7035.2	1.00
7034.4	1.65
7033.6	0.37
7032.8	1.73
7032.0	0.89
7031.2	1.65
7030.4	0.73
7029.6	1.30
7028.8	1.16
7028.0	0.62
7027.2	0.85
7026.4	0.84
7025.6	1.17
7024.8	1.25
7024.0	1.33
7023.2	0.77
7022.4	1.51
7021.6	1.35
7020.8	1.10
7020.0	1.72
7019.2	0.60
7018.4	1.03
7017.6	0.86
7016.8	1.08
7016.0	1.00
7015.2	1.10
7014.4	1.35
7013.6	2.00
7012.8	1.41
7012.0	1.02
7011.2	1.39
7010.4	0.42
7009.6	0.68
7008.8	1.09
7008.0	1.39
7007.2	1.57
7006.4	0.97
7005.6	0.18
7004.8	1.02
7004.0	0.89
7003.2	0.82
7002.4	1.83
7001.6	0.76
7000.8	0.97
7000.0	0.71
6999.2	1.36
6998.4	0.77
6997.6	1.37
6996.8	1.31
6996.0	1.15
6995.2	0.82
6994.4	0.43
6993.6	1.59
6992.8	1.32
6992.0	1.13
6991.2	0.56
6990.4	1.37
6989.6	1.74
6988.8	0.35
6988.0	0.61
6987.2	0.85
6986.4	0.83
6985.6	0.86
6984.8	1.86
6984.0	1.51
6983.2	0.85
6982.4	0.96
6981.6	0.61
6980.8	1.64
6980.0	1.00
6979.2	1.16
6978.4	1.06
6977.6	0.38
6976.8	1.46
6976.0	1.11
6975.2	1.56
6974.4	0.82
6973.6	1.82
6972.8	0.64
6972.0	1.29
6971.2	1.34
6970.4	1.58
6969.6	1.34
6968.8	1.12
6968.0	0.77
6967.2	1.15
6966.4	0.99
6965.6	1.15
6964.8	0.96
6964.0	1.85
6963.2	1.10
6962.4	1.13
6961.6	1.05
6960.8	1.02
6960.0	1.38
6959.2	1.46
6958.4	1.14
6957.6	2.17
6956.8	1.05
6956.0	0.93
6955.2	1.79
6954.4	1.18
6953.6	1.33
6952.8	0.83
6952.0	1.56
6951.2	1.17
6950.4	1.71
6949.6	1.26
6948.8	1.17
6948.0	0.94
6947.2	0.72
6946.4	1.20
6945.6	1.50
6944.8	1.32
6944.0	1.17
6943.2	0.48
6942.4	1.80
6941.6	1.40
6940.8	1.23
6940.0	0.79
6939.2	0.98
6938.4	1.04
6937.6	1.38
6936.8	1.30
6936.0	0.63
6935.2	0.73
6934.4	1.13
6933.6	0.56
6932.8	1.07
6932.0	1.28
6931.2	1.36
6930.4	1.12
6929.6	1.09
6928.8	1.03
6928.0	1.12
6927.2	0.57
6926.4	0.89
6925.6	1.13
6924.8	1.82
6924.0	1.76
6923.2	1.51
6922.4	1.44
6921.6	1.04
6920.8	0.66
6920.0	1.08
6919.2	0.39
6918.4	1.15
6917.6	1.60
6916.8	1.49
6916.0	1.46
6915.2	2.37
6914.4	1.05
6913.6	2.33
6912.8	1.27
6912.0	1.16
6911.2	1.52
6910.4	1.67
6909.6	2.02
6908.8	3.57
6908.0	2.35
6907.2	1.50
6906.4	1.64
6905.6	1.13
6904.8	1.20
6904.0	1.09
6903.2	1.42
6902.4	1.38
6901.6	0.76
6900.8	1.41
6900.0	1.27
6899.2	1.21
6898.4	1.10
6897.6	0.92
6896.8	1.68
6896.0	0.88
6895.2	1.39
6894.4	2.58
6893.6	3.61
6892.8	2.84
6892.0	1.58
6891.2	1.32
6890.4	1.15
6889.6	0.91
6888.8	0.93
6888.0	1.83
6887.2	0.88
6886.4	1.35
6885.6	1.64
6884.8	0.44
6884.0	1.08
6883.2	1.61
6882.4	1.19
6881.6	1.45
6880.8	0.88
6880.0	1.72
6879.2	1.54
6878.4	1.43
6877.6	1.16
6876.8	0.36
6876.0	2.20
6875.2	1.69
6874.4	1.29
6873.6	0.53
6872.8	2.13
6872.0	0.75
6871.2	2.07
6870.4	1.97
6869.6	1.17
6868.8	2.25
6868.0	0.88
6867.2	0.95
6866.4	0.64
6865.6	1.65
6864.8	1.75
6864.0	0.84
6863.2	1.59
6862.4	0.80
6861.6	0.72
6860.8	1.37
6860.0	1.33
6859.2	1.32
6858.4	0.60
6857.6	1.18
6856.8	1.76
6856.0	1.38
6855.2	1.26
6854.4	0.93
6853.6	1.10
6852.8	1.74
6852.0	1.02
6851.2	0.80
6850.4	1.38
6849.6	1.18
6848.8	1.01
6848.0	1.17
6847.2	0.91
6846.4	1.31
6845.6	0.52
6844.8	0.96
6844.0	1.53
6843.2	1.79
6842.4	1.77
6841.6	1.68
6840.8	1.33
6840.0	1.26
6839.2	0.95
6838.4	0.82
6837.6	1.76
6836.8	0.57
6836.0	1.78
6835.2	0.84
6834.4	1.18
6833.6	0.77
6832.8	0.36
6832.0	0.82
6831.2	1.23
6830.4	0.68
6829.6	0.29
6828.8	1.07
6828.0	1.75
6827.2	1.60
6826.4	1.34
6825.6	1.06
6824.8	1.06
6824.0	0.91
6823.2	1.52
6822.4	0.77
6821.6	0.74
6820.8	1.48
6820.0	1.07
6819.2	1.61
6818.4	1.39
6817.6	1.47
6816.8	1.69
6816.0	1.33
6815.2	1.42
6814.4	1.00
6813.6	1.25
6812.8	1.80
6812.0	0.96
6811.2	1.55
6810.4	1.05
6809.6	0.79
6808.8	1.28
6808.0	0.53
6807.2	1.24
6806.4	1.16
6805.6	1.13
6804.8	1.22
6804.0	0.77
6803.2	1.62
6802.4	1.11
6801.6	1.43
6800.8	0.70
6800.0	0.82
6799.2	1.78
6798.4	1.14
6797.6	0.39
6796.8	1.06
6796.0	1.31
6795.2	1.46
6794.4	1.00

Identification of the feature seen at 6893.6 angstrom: [S II] 6716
